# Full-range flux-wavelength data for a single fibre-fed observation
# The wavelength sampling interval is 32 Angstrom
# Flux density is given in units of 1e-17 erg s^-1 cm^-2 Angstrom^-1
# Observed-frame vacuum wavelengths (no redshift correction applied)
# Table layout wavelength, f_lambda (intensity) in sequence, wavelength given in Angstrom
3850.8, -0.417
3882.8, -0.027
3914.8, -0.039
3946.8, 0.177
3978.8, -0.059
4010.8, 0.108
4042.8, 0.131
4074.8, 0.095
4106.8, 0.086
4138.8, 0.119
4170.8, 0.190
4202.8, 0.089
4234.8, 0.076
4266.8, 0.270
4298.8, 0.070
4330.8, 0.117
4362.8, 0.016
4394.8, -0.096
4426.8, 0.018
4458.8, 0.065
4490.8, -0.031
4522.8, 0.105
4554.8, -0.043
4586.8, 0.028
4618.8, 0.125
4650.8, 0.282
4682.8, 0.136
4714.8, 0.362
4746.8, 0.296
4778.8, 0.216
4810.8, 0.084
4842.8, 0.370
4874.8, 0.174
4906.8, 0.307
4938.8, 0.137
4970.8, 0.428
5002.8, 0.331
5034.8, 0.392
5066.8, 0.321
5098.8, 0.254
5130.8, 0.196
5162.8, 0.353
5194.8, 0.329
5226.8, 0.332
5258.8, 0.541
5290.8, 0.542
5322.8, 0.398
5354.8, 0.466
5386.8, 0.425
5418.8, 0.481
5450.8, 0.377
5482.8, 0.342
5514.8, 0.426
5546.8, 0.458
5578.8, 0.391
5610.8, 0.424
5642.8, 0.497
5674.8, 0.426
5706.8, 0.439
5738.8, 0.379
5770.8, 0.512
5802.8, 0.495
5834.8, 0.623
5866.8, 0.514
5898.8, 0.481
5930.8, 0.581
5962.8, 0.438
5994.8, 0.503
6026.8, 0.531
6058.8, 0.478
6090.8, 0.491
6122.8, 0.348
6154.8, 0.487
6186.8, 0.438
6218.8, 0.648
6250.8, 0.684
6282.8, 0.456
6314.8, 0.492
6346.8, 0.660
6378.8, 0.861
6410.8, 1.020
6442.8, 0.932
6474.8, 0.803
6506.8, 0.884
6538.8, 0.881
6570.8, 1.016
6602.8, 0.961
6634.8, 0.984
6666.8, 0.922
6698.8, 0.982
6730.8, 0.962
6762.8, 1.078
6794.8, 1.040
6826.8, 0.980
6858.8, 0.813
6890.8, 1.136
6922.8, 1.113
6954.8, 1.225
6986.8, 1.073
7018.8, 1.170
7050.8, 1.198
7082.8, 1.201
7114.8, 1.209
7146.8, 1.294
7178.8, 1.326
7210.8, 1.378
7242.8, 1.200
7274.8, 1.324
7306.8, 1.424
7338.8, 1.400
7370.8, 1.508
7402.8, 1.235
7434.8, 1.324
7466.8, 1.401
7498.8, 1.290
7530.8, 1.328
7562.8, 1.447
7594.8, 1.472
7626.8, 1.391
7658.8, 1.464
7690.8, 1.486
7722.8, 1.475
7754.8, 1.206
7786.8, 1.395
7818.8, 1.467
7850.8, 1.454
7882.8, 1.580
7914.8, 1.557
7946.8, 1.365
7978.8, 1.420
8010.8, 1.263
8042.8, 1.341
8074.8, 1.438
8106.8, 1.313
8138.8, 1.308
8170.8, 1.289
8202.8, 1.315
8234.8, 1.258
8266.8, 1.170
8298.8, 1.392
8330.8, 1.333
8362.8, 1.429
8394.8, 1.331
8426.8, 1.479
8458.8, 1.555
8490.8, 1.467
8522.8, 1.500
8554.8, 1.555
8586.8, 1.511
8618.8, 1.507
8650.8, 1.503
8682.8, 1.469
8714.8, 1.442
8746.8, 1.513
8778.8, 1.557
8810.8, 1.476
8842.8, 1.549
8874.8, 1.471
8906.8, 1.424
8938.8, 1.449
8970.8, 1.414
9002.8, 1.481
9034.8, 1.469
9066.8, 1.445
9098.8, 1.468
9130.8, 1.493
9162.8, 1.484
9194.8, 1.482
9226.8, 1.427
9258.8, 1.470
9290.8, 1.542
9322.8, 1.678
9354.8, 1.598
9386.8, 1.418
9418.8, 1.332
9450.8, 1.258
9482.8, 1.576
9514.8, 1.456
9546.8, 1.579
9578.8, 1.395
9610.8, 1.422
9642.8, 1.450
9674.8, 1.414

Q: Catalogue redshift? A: 0.595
